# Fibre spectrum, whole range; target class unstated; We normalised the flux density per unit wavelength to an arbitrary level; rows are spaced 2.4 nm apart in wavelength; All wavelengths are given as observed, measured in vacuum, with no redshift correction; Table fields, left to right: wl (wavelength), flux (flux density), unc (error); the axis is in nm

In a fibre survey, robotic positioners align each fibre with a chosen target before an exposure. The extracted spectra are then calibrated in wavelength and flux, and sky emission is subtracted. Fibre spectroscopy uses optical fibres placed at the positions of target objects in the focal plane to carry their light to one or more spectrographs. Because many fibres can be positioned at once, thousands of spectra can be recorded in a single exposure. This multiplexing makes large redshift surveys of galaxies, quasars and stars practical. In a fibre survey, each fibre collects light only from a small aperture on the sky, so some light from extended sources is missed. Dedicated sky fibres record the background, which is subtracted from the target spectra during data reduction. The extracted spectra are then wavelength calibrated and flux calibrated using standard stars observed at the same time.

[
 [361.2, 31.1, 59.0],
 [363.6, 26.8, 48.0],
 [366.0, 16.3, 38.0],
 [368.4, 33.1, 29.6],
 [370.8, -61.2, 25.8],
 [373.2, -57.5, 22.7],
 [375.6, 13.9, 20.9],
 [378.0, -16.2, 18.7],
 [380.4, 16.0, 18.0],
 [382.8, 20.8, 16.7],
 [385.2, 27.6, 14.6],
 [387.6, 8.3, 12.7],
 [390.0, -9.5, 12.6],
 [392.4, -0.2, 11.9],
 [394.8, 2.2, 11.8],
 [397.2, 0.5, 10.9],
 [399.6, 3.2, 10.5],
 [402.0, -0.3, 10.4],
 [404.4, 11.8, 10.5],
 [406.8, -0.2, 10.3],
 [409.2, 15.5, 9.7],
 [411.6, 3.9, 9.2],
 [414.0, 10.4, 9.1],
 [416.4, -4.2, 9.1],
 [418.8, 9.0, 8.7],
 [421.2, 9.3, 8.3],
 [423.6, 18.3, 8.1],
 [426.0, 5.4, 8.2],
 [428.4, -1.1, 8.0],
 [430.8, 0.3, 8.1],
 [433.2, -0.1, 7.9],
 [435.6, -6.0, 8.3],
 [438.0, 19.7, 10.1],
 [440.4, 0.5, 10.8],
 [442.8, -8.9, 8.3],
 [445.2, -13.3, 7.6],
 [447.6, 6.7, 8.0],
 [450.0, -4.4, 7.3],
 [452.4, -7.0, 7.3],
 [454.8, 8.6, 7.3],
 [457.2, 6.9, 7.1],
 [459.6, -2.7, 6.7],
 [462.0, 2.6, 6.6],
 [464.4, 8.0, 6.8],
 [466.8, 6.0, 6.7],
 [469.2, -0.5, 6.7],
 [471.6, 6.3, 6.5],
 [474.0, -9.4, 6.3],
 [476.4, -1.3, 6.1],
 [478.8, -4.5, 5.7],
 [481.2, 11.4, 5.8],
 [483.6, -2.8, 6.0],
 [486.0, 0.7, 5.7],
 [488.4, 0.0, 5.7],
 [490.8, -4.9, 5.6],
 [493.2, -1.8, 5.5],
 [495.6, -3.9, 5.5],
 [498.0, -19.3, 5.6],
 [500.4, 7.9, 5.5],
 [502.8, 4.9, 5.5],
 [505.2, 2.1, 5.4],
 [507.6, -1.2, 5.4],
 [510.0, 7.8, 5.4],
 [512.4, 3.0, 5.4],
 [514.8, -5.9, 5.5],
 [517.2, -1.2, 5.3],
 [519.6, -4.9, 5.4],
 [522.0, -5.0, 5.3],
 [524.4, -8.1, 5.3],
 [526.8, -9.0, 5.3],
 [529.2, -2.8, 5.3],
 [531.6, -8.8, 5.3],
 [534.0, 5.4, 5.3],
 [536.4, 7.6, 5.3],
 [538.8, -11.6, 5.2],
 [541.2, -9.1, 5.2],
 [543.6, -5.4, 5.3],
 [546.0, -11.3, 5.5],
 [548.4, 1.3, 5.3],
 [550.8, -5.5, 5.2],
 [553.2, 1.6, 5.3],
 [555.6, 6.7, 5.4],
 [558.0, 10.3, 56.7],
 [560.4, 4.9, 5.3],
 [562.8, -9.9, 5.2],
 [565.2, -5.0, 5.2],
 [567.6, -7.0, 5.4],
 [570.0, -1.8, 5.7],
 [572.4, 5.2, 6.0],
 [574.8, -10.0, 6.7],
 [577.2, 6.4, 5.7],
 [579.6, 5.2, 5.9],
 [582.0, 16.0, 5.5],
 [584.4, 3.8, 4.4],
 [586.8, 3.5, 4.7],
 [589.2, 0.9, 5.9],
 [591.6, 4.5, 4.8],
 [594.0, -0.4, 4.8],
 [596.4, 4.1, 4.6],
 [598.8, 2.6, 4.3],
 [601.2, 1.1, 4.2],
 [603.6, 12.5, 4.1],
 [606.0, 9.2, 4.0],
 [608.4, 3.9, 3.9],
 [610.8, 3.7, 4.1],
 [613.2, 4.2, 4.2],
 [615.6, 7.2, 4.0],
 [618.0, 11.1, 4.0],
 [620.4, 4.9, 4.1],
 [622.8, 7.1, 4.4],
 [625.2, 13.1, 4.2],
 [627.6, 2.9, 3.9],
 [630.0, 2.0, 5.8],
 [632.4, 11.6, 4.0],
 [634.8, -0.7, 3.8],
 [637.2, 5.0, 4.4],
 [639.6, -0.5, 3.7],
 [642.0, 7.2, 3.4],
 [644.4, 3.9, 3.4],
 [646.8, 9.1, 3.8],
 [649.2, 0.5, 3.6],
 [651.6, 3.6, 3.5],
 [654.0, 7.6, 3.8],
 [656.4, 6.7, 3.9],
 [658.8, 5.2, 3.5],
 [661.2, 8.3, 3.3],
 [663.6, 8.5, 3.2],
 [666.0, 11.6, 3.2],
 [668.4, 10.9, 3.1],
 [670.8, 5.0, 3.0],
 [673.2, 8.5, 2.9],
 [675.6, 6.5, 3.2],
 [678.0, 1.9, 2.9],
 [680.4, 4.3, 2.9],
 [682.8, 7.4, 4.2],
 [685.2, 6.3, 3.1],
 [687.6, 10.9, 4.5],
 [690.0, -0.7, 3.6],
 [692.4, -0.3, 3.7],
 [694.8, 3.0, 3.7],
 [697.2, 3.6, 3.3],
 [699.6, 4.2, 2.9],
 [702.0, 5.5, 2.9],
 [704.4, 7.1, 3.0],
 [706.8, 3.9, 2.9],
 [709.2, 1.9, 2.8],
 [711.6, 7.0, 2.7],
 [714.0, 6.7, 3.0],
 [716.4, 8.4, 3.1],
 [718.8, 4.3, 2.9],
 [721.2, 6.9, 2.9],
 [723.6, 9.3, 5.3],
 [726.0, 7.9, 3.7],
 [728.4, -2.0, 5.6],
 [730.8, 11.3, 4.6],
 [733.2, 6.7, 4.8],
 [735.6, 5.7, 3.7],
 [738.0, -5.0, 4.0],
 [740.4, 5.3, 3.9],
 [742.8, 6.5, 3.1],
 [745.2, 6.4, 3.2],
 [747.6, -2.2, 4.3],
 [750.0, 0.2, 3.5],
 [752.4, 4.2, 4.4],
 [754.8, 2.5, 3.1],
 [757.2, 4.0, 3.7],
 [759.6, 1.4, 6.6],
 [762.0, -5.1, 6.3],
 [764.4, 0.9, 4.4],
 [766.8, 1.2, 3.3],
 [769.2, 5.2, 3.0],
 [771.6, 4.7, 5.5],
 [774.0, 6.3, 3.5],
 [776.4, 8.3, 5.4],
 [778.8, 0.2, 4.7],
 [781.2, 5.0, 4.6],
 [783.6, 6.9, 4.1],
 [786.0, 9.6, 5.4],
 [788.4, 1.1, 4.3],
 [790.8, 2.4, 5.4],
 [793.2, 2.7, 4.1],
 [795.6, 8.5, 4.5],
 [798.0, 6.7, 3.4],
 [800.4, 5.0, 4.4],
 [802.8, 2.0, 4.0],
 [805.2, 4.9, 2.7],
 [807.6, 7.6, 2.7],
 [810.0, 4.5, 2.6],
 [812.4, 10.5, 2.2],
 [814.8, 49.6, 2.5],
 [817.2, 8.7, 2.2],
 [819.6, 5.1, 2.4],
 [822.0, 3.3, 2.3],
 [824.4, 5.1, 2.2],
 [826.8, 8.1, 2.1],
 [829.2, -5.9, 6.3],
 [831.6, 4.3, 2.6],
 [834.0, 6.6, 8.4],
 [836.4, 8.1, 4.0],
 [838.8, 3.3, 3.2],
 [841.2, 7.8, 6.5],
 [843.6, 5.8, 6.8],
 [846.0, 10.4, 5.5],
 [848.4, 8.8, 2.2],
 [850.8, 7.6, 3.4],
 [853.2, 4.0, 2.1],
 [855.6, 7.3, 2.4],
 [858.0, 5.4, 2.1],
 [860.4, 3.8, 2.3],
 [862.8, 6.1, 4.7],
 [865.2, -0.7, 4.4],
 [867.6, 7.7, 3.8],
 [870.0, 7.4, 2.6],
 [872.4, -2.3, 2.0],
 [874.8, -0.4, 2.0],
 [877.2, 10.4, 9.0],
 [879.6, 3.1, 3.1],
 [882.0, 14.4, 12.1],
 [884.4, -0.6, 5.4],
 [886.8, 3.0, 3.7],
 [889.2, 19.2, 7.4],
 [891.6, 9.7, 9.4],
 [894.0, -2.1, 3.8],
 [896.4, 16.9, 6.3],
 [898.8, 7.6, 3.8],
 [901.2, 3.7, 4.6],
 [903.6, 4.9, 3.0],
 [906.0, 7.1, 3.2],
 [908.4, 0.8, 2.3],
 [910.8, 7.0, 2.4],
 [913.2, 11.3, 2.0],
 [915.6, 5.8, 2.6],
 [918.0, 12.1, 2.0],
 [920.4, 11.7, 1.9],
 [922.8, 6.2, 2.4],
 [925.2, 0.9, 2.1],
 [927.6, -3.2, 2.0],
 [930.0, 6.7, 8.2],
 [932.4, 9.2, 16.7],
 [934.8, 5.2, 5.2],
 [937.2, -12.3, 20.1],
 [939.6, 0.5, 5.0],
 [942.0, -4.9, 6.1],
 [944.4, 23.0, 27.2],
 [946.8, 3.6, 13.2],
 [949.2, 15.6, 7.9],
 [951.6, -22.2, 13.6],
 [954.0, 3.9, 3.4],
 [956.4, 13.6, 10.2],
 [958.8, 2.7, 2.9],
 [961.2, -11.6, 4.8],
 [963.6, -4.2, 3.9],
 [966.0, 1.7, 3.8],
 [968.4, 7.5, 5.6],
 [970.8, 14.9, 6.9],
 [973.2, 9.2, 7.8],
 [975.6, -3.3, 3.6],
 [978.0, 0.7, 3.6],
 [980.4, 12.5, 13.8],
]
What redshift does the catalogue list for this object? 1.183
